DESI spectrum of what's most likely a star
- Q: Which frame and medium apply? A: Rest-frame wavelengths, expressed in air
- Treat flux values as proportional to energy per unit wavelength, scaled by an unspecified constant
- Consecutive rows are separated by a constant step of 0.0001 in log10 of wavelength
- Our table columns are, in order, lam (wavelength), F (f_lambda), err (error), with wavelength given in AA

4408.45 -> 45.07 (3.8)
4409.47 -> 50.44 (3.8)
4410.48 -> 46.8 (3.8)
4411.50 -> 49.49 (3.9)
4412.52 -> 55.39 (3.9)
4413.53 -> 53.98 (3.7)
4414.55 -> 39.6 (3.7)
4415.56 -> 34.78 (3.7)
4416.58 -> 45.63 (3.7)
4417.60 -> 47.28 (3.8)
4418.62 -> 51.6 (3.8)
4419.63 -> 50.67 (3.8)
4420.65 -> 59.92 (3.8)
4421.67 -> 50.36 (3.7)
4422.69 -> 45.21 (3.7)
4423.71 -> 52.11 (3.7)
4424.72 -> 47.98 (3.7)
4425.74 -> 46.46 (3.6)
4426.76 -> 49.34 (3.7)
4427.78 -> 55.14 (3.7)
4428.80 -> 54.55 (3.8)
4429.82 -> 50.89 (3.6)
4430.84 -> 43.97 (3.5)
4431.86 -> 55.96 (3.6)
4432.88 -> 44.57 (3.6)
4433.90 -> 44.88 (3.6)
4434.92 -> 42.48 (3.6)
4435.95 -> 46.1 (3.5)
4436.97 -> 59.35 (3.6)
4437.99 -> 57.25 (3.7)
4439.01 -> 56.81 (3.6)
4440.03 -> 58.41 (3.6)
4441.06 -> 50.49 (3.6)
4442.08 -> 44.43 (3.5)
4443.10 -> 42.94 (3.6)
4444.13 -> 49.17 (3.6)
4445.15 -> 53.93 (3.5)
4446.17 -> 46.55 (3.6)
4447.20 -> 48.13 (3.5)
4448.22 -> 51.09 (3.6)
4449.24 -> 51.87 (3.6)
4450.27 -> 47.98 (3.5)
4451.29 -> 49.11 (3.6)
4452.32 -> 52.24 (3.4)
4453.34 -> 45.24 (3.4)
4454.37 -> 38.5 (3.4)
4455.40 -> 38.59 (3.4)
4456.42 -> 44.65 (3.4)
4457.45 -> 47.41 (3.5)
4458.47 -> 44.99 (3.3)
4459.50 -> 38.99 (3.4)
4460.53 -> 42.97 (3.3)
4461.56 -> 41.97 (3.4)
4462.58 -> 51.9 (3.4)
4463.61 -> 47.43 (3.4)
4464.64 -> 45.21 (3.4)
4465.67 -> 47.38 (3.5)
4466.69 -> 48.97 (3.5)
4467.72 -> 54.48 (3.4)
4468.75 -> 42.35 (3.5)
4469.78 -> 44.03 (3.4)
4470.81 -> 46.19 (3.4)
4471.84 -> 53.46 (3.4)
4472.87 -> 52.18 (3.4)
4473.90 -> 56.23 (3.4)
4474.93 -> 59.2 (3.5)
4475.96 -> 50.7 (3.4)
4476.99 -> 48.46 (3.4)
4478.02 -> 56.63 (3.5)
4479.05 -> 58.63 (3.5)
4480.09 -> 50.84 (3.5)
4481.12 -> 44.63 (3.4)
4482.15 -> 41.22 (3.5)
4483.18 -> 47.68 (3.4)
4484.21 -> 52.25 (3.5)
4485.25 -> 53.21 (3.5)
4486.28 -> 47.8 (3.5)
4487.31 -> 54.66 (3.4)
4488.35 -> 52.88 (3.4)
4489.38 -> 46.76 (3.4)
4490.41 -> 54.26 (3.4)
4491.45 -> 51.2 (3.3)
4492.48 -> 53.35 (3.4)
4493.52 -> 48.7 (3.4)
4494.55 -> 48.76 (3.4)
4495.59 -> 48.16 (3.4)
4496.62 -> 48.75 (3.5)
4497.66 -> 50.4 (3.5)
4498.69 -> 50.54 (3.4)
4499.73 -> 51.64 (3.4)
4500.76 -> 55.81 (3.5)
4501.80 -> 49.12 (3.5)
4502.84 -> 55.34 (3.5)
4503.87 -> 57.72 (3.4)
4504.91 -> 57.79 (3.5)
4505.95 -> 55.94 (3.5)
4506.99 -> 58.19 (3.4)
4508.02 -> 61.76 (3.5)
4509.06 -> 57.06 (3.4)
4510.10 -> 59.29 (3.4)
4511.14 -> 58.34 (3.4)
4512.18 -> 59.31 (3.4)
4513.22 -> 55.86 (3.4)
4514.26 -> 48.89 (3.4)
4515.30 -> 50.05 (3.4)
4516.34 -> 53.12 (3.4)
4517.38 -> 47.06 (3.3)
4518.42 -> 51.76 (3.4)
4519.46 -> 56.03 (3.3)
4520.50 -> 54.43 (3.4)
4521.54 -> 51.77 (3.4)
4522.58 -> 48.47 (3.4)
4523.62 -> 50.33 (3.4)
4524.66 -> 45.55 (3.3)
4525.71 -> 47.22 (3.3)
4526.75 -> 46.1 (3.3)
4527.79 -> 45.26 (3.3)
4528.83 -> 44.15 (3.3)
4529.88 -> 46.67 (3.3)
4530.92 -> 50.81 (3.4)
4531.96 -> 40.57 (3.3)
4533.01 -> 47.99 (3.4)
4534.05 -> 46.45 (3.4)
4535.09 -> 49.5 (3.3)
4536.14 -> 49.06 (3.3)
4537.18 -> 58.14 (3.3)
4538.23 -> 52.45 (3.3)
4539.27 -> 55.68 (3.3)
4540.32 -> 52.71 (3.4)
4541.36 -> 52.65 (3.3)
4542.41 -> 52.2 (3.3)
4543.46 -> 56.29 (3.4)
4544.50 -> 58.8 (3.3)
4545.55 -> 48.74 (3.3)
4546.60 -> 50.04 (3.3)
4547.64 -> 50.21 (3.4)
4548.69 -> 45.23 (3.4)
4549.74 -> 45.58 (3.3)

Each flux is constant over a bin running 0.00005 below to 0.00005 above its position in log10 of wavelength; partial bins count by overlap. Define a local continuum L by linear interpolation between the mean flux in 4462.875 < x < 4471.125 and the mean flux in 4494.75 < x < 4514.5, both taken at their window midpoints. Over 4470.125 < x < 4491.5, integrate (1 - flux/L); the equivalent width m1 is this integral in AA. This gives -0.62 AA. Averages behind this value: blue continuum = 47.1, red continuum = 54.7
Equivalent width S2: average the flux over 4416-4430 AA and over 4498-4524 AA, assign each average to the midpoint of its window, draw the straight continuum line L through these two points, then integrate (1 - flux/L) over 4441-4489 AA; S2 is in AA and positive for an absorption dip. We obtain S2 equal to 3.5 AA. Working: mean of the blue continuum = 50.4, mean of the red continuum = 54.2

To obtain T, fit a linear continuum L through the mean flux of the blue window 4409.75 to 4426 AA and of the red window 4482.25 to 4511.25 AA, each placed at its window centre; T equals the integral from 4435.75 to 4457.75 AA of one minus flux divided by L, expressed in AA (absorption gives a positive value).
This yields 0.4 AA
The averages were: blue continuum 48.7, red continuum 52.9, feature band 49.2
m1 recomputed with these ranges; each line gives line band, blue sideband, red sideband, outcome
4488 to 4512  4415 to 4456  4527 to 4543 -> -2.1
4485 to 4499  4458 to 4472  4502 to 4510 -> 0.8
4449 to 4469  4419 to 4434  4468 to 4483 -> 1.7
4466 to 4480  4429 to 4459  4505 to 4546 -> -0.5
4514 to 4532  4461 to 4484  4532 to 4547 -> 0.8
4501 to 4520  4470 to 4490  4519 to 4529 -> -2.1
